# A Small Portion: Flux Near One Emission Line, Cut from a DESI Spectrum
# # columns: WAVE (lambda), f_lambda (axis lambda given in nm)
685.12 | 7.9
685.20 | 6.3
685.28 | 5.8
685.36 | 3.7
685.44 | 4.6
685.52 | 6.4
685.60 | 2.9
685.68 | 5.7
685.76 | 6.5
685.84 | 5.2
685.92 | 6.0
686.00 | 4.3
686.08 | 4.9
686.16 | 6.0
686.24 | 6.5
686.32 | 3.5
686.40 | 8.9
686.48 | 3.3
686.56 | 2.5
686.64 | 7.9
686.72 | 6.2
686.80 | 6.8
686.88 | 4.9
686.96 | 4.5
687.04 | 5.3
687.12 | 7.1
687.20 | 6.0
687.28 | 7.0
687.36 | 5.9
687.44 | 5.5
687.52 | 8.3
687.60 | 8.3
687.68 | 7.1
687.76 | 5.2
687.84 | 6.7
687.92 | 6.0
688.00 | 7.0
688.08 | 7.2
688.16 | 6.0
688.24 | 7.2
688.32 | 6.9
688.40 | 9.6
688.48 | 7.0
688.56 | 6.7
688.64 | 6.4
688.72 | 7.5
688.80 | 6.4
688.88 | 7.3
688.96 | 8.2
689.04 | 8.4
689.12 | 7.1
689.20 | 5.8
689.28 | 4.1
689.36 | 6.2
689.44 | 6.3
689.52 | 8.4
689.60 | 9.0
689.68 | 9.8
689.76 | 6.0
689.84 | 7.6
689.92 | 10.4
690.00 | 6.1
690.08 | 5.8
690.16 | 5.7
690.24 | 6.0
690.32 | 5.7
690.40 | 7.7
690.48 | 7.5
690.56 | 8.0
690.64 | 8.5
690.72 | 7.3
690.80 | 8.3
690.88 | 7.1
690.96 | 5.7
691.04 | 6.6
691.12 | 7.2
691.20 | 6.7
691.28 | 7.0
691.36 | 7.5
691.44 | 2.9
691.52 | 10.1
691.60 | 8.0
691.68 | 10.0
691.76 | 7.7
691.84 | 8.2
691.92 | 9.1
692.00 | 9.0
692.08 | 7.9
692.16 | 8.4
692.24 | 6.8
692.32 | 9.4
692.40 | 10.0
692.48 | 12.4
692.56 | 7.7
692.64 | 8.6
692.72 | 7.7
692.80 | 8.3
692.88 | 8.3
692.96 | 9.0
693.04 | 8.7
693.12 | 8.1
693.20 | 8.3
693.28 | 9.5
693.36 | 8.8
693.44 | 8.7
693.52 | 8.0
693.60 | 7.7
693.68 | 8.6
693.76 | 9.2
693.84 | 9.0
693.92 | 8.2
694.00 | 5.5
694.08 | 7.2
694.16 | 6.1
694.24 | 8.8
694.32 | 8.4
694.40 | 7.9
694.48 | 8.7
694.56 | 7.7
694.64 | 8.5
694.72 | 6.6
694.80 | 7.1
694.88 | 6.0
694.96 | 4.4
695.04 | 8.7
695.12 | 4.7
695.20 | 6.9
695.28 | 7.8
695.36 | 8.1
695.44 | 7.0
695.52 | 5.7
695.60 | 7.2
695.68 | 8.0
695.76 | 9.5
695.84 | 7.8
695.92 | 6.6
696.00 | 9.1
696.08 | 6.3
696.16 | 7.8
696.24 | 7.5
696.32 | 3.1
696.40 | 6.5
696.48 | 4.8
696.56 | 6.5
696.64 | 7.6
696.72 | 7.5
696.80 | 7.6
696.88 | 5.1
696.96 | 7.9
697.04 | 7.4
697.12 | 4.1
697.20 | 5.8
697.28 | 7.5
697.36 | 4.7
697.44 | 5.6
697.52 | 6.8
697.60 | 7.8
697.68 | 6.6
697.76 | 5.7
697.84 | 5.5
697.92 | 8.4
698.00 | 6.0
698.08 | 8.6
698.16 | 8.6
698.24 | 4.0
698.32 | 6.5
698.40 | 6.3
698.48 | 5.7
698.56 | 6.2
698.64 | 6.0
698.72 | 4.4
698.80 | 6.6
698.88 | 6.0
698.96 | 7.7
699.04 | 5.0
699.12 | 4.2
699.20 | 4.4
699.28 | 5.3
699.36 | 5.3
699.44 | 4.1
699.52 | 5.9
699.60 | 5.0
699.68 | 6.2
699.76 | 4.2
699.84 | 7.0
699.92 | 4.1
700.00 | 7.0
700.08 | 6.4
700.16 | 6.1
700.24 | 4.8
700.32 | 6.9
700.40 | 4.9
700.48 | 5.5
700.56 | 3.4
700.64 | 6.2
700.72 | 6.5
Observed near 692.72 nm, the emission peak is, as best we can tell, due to Mg II 2798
